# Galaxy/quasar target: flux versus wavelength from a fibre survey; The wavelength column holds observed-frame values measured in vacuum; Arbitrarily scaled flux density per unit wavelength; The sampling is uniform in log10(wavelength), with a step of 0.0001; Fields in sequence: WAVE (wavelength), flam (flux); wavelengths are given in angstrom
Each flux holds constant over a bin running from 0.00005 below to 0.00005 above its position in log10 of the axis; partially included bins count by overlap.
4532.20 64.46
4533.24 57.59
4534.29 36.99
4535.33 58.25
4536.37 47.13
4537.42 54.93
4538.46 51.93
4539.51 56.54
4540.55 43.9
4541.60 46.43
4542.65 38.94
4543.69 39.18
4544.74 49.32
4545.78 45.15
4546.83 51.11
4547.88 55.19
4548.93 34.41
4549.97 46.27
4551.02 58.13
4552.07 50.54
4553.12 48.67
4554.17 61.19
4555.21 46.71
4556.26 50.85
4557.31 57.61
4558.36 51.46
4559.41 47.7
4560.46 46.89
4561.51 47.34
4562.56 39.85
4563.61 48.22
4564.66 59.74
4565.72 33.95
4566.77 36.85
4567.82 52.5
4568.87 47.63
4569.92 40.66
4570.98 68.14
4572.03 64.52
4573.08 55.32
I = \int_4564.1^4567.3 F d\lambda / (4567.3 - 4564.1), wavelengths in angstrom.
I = 43.5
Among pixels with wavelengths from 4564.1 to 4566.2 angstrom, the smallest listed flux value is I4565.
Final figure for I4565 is 33.95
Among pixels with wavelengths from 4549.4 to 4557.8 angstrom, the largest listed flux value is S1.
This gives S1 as 61.19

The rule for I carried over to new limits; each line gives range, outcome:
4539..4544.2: 45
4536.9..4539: 53.4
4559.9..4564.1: 45.6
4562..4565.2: 49.1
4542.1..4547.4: 44.8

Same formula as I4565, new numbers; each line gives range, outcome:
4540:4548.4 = 38.94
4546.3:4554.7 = 34.41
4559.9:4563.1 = 39.85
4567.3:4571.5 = 40.66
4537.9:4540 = 51.93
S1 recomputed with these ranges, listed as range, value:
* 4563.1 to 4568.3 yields 59.74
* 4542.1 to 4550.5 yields 55.19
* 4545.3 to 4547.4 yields 51.11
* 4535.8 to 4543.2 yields 56.54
